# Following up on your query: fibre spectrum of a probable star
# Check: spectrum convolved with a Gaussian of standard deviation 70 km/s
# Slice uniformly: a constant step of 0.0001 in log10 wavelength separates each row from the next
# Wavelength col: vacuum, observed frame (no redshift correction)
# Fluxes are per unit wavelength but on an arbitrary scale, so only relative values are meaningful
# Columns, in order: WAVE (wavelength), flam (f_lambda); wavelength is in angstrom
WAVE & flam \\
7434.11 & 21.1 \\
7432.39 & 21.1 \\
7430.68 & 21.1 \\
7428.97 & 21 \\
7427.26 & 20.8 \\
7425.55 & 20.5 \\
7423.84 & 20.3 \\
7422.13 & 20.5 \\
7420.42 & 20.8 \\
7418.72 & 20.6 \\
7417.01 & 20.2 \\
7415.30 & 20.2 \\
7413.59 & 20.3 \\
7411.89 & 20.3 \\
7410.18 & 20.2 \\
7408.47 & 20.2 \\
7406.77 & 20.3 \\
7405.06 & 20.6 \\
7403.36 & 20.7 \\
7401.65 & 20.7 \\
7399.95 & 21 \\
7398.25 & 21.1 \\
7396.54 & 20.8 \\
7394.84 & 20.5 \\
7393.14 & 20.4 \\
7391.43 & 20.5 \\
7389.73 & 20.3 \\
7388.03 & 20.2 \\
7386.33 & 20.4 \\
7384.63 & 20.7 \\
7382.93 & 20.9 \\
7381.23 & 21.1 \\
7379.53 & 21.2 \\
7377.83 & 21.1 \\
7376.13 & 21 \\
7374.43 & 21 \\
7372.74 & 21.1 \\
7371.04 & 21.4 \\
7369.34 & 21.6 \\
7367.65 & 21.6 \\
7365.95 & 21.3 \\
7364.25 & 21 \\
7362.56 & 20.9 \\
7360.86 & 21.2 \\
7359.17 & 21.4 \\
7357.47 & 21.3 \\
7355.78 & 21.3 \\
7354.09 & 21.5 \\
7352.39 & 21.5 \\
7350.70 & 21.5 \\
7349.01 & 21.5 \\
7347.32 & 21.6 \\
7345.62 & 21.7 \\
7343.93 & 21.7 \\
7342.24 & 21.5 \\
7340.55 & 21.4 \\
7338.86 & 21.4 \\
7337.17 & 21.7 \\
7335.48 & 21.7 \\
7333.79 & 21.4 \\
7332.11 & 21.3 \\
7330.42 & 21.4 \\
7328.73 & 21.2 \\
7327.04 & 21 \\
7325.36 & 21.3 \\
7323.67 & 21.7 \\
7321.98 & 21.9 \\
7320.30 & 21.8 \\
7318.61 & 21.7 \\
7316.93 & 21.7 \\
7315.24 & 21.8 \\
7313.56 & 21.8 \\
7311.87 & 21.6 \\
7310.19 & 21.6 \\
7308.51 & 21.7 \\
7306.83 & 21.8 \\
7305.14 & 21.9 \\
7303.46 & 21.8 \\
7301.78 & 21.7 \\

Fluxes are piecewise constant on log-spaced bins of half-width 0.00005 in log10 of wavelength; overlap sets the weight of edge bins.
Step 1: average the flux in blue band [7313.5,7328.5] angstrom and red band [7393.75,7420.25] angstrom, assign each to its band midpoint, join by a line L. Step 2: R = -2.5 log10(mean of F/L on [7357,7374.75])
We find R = -0.01 mag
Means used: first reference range 21.6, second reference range 20.5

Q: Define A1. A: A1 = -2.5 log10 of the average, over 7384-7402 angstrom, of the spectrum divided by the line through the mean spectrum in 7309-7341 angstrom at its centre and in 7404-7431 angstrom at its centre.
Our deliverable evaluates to 0.01 mag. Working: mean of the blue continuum 21.6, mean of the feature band 20.6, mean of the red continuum 20.5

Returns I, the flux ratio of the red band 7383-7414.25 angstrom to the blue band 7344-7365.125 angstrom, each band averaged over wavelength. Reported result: 1.0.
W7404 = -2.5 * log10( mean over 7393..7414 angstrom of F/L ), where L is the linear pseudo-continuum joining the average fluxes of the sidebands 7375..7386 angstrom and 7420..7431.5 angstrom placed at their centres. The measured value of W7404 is 0.01 mag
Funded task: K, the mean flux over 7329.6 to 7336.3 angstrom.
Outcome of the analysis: 21.5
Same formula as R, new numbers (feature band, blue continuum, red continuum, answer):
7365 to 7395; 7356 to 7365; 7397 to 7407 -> 0.00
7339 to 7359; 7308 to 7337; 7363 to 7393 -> -0.01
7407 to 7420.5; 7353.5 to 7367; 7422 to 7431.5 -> 0.03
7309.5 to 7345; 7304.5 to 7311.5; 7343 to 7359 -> 0.00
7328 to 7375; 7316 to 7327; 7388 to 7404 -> -0.01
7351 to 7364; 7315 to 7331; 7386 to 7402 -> -0.01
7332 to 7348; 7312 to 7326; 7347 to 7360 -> 0.00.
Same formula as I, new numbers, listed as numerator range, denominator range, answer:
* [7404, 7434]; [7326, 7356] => 0.96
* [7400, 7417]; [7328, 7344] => 0.95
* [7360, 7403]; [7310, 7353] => 0.97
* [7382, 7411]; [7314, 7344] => 0.95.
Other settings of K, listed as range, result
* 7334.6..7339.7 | 21.6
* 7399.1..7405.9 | 20.8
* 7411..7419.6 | 20.3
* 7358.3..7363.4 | 21.1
